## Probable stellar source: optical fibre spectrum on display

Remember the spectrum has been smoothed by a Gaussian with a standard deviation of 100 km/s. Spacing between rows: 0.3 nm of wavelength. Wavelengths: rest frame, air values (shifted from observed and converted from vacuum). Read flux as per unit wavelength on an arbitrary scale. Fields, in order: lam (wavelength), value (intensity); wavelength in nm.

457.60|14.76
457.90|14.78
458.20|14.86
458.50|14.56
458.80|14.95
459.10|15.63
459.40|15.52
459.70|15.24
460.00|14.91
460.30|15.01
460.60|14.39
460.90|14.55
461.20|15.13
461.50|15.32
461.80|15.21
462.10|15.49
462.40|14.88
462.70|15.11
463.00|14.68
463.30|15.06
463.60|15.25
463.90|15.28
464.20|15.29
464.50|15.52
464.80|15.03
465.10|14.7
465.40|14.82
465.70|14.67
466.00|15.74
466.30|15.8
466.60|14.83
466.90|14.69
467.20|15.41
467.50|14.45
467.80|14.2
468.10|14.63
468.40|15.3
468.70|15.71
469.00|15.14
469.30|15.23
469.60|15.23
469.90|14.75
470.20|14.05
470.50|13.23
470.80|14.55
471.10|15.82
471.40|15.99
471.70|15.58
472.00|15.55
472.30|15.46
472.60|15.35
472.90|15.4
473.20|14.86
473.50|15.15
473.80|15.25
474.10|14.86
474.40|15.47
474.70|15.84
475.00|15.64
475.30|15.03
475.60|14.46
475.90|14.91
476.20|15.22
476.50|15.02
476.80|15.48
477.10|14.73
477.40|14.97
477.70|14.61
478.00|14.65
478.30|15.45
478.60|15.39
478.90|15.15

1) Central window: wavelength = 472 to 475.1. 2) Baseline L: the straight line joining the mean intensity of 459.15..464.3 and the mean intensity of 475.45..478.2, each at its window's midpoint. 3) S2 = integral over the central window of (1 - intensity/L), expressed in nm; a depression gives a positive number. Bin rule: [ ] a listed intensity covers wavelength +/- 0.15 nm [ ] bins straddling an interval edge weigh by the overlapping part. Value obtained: -0.08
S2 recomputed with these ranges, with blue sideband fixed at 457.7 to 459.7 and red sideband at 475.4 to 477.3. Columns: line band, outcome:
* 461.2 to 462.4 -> -0.02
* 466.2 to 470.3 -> 0.01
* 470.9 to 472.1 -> -0.06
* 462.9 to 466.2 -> -0.02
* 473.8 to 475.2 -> -0.04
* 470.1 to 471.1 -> 0.05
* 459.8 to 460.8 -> 0.02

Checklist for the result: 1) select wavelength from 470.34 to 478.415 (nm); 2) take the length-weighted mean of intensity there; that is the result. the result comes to 15.1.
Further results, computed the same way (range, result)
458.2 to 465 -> 15.1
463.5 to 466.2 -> 15.2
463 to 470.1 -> 15.1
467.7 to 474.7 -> 15.1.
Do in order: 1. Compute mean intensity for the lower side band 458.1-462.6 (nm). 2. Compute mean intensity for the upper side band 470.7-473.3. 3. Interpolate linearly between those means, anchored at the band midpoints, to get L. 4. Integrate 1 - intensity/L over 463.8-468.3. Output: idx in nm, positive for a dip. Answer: 0.07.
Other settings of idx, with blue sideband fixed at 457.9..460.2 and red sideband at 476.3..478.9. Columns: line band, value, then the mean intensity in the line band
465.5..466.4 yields -0.017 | 15.3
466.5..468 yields 0.035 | 14.7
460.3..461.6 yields 0.019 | 14.8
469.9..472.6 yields 0.005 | 15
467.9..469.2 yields -0.008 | 15.2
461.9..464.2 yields -0.008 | 15.1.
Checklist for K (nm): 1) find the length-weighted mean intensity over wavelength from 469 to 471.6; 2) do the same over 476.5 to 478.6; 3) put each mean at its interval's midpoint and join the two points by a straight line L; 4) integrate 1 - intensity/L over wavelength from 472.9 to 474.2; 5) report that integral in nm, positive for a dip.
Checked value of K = -0.01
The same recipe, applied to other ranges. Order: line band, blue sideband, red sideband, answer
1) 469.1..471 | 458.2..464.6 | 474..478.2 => 0.07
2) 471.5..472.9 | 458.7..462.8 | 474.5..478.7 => -0.04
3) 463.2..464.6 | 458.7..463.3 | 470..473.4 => -0.02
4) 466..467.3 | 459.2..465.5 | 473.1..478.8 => -0.01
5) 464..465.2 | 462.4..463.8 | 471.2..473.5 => -0.01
